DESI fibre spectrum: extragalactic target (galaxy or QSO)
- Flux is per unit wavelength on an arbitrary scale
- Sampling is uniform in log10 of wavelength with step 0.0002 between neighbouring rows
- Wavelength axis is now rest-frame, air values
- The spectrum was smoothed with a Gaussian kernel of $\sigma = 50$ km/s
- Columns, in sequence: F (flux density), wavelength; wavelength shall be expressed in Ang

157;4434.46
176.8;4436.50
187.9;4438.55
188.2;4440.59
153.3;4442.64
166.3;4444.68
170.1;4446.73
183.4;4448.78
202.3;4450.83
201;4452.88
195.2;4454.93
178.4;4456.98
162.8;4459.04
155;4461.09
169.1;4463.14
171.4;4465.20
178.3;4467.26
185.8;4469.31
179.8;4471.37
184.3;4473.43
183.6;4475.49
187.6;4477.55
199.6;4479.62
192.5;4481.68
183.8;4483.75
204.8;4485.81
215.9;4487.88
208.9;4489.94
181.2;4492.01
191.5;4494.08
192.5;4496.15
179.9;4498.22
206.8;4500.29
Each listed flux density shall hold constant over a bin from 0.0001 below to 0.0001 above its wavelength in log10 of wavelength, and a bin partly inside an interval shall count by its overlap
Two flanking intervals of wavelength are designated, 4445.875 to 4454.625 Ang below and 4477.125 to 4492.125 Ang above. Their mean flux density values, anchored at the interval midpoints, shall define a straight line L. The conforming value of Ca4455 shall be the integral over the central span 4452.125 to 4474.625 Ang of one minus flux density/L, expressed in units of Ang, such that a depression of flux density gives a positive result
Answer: 1.8 Ang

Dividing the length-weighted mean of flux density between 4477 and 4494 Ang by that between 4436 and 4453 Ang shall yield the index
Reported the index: 1.1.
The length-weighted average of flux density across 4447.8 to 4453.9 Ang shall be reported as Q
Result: 196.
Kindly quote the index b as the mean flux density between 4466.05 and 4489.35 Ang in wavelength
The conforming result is 191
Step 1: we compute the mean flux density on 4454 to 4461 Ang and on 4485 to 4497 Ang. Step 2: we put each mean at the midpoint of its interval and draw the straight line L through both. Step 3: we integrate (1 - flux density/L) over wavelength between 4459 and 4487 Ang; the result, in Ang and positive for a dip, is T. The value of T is 0.65 Ang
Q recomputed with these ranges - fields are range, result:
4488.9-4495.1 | 194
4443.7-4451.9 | 181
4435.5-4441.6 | 184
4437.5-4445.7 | 174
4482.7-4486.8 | 194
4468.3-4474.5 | 183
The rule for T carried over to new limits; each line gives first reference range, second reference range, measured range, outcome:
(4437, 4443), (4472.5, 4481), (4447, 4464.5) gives 0.3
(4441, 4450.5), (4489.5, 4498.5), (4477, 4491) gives -1.0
